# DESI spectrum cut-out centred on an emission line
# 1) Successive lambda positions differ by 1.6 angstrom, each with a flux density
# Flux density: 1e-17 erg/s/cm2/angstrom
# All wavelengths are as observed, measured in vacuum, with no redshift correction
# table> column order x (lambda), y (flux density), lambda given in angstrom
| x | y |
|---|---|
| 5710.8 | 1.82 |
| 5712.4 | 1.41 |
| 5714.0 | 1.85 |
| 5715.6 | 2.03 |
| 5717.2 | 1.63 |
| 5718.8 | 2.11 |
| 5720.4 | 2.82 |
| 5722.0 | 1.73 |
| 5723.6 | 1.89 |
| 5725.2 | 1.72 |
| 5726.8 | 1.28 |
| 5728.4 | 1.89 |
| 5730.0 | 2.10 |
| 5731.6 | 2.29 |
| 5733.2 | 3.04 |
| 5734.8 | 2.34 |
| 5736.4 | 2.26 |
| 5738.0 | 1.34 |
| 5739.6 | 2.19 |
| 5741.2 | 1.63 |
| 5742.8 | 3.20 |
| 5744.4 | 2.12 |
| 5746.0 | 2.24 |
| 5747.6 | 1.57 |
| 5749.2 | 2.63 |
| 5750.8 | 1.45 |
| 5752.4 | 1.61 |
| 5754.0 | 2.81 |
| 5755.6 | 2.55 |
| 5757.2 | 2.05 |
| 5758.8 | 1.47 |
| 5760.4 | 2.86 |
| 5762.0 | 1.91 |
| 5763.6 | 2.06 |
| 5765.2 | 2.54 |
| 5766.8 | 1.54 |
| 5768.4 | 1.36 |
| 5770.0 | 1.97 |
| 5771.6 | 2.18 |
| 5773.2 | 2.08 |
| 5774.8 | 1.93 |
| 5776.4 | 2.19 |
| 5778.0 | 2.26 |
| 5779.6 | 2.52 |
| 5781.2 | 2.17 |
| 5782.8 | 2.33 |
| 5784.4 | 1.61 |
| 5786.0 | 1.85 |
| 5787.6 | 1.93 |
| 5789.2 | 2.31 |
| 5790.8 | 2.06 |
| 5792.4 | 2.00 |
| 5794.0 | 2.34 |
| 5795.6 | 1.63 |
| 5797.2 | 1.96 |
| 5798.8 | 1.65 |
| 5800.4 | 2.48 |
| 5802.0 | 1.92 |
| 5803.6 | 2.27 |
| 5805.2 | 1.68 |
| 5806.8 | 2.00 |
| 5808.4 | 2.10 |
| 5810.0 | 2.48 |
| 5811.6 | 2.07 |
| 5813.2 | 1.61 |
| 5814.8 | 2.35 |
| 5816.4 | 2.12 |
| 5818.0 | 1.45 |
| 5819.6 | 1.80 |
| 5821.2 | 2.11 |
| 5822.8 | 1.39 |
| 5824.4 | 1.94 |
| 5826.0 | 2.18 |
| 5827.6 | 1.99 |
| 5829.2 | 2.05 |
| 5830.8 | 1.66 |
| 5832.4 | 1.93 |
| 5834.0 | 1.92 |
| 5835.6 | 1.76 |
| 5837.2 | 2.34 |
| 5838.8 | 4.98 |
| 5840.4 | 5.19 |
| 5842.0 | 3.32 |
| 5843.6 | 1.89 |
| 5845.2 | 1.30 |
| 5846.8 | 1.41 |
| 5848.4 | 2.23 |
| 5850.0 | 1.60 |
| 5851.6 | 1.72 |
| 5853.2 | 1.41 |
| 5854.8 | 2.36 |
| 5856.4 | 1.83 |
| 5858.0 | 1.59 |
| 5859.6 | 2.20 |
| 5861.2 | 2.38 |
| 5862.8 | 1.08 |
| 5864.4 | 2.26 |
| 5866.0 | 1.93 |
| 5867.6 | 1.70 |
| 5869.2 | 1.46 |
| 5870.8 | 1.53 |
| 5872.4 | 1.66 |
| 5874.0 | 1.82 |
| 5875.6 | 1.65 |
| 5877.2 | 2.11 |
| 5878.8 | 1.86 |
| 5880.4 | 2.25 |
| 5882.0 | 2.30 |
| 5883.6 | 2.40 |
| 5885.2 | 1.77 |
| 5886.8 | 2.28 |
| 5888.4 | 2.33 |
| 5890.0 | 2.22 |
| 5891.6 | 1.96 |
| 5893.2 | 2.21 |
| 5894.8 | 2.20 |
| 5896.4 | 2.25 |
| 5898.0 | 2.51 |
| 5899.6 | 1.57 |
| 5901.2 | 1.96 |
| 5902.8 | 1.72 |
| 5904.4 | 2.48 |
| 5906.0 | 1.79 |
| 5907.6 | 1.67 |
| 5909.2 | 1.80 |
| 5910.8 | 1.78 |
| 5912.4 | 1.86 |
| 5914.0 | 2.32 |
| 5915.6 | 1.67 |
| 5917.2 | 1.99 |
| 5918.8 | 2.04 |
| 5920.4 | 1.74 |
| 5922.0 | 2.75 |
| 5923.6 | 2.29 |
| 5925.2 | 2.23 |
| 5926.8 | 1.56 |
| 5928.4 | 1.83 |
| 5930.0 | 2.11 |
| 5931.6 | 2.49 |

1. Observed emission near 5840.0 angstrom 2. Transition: Hbeta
